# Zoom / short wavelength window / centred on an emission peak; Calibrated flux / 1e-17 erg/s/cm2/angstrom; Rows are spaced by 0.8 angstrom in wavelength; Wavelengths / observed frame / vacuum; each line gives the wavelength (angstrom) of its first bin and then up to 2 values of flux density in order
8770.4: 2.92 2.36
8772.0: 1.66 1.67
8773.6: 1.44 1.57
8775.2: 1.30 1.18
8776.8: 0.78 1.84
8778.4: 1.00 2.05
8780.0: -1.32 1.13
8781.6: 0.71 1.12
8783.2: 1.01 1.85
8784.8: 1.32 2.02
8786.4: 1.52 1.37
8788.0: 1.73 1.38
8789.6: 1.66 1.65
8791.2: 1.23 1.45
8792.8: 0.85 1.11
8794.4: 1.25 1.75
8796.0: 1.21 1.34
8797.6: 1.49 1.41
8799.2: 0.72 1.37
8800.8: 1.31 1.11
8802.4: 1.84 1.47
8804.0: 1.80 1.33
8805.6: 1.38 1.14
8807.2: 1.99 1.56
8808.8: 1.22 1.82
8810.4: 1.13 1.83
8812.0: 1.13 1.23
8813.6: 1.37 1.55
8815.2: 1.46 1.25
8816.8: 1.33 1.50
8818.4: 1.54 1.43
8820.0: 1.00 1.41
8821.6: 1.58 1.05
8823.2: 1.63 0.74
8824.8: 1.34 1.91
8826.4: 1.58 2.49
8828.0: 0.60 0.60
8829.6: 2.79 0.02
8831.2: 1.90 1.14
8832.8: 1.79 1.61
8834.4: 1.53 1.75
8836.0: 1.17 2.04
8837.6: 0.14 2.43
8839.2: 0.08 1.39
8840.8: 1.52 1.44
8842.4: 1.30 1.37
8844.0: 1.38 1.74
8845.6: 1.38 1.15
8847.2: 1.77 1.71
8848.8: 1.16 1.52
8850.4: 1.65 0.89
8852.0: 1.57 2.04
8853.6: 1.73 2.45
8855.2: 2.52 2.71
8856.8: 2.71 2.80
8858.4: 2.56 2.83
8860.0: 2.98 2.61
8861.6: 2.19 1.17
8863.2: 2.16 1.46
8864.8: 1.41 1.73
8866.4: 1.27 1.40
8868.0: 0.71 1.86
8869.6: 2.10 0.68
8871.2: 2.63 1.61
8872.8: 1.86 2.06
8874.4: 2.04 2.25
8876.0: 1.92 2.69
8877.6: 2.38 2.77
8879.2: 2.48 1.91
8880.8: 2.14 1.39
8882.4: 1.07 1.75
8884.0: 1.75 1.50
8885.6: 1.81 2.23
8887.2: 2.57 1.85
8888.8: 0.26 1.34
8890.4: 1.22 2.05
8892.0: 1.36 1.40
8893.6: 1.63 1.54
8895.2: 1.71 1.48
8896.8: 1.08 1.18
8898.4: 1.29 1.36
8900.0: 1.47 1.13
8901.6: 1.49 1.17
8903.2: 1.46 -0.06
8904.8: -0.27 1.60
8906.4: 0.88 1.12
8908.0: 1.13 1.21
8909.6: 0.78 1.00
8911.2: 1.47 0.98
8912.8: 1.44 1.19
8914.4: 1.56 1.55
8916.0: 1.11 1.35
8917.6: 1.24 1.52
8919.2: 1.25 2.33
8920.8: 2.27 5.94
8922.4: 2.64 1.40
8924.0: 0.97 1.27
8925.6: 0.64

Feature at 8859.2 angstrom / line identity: [S II]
